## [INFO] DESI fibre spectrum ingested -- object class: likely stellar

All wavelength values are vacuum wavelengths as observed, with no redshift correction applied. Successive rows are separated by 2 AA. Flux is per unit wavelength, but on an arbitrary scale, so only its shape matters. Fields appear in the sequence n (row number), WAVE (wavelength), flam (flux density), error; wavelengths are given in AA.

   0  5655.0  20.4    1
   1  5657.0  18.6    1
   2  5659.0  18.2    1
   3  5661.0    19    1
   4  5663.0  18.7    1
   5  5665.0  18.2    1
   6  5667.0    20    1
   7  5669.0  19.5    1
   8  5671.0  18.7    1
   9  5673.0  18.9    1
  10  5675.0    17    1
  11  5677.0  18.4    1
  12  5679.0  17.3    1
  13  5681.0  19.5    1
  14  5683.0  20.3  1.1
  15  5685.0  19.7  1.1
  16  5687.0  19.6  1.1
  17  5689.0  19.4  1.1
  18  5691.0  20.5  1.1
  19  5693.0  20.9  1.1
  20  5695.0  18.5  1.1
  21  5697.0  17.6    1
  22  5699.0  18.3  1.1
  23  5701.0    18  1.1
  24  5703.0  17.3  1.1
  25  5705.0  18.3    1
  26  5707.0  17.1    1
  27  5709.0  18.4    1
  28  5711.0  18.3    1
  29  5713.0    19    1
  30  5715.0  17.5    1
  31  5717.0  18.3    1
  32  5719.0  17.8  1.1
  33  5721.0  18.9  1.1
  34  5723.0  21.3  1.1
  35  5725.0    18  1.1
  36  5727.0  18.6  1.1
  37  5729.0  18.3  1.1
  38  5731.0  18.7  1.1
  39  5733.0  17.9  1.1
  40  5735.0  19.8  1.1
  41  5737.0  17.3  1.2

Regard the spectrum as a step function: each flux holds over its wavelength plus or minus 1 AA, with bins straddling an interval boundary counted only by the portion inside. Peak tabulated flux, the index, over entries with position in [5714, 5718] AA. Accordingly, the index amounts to 18.3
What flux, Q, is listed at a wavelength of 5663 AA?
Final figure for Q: 18.7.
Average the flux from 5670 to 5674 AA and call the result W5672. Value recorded 18.8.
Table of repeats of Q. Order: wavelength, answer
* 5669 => 19.5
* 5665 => 18.2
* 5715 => 17.5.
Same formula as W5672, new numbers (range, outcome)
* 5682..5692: 19.9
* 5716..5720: 18.1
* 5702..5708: 17.6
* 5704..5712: 18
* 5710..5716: 18.3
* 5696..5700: 18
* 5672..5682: 18.2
